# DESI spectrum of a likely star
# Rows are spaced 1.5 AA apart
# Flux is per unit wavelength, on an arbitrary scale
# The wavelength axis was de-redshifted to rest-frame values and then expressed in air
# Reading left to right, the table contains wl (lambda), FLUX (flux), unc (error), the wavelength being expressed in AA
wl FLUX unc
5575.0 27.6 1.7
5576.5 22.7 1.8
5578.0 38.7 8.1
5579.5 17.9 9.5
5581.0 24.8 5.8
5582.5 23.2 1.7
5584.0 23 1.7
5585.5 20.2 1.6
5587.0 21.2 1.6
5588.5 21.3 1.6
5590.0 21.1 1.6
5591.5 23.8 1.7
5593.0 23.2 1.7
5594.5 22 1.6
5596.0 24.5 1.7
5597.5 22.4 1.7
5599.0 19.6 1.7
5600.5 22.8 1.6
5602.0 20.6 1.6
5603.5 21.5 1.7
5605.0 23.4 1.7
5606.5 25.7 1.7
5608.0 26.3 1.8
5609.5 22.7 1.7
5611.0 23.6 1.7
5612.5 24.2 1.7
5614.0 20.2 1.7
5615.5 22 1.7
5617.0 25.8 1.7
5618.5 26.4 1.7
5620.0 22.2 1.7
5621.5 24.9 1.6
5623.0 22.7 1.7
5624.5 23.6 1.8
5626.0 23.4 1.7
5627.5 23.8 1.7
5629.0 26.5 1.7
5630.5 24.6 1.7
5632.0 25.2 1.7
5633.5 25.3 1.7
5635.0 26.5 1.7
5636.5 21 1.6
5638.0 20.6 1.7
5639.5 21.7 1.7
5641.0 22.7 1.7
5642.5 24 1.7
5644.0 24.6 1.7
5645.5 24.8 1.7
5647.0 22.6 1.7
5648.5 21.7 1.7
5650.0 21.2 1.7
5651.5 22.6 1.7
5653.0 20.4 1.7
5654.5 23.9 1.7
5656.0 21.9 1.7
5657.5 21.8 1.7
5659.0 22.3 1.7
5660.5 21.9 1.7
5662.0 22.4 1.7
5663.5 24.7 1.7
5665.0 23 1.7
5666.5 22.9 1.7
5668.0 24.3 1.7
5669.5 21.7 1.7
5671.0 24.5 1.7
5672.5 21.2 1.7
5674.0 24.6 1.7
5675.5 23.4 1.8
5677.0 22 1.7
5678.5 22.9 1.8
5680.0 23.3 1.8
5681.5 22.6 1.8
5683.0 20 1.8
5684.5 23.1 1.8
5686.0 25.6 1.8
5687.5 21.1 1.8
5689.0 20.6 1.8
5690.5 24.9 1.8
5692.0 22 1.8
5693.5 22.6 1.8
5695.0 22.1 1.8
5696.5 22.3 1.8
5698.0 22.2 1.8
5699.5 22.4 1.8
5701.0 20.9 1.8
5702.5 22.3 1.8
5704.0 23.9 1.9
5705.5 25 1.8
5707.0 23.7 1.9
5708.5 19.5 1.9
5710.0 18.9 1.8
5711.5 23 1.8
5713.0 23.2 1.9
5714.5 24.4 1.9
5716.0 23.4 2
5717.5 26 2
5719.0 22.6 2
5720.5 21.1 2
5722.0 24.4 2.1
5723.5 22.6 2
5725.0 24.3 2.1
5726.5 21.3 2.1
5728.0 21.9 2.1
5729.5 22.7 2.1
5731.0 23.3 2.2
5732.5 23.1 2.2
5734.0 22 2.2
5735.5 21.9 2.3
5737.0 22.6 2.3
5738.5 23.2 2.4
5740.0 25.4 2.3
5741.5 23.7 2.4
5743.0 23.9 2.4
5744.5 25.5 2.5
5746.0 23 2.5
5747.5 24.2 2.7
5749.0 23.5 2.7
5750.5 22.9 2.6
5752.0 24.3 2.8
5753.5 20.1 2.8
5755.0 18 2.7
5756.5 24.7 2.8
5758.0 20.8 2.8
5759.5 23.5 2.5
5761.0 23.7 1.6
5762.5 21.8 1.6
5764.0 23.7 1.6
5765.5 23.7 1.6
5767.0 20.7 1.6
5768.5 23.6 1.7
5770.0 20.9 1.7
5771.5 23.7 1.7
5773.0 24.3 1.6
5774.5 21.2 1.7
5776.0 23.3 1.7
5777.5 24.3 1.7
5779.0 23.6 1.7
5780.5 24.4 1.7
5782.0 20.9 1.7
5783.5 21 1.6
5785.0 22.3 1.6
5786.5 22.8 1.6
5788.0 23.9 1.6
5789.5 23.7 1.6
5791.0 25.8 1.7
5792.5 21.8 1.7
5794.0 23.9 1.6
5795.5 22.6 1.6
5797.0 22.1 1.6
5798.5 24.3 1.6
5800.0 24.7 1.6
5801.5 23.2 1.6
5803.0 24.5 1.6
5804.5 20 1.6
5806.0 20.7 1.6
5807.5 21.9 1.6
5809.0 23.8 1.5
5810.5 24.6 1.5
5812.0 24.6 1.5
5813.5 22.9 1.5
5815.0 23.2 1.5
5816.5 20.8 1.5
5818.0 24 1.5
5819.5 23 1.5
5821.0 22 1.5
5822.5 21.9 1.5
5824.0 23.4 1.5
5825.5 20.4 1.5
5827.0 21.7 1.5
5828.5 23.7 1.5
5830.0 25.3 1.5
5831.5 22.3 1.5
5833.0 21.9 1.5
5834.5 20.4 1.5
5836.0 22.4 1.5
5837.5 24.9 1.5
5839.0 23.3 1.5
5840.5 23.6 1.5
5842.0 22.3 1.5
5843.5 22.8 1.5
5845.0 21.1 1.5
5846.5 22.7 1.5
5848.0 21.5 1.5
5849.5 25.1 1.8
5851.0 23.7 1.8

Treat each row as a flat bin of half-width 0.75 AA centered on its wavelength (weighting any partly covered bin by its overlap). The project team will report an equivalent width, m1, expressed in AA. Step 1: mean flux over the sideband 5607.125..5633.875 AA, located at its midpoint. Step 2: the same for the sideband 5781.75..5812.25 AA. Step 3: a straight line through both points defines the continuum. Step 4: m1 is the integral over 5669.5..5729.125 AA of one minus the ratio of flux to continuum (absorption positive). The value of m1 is 2.3 AA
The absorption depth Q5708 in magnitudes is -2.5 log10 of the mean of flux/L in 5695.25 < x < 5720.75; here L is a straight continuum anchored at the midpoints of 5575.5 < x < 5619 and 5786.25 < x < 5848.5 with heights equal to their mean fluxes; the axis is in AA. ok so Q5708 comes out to 0.02 mag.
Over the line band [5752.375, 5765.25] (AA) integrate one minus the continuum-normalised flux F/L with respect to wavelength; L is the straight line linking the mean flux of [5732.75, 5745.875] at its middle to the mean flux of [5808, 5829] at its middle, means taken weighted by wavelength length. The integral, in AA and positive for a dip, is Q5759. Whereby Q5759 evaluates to 0.64 AA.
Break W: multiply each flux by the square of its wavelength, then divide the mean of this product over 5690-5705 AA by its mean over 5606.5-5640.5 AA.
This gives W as 0.97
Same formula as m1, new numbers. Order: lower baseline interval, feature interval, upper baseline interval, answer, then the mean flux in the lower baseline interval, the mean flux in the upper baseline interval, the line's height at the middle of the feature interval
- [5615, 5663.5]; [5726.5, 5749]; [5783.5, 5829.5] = -0.17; 23.3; 22.9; 23.1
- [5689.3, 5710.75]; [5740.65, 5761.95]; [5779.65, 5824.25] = -0.34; 22.3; 23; 22.6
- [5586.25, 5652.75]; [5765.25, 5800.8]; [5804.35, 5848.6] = -0.51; 23.2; 22.6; 22.7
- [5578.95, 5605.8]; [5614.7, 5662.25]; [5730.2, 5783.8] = -2.10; 22.1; 22.9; 22.3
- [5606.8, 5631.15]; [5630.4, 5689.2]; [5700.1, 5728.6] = 1.42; 24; 22.8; 23.4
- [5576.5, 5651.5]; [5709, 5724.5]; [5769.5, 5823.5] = 0.15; 23.4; 23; 23.1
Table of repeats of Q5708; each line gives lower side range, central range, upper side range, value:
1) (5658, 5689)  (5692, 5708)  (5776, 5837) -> 0.01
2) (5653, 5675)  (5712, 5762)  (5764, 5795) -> -0.01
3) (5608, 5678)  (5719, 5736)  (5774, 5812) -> 0.03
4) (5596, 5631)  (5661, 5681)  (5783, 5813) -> 0.01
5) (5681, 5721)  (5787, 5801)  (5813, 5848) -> -0.05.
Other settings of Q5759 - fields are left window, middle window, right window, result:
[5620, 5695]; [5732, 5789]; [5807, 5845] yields 0.0 AA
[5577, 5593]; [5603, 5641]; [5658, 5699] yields -0.9 AA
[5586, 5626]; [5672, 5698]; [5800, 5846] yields 0.3 AA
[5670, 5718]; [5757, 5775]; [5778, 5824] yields 0.2 AA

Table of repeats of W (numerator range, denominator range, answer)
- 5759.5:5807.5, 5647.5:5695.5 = 1.05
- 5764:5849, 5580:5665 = 1.06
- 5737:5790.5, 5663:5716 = 1.04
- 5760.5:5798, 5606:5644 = 1.02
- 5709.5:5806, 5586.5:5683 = 1.04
